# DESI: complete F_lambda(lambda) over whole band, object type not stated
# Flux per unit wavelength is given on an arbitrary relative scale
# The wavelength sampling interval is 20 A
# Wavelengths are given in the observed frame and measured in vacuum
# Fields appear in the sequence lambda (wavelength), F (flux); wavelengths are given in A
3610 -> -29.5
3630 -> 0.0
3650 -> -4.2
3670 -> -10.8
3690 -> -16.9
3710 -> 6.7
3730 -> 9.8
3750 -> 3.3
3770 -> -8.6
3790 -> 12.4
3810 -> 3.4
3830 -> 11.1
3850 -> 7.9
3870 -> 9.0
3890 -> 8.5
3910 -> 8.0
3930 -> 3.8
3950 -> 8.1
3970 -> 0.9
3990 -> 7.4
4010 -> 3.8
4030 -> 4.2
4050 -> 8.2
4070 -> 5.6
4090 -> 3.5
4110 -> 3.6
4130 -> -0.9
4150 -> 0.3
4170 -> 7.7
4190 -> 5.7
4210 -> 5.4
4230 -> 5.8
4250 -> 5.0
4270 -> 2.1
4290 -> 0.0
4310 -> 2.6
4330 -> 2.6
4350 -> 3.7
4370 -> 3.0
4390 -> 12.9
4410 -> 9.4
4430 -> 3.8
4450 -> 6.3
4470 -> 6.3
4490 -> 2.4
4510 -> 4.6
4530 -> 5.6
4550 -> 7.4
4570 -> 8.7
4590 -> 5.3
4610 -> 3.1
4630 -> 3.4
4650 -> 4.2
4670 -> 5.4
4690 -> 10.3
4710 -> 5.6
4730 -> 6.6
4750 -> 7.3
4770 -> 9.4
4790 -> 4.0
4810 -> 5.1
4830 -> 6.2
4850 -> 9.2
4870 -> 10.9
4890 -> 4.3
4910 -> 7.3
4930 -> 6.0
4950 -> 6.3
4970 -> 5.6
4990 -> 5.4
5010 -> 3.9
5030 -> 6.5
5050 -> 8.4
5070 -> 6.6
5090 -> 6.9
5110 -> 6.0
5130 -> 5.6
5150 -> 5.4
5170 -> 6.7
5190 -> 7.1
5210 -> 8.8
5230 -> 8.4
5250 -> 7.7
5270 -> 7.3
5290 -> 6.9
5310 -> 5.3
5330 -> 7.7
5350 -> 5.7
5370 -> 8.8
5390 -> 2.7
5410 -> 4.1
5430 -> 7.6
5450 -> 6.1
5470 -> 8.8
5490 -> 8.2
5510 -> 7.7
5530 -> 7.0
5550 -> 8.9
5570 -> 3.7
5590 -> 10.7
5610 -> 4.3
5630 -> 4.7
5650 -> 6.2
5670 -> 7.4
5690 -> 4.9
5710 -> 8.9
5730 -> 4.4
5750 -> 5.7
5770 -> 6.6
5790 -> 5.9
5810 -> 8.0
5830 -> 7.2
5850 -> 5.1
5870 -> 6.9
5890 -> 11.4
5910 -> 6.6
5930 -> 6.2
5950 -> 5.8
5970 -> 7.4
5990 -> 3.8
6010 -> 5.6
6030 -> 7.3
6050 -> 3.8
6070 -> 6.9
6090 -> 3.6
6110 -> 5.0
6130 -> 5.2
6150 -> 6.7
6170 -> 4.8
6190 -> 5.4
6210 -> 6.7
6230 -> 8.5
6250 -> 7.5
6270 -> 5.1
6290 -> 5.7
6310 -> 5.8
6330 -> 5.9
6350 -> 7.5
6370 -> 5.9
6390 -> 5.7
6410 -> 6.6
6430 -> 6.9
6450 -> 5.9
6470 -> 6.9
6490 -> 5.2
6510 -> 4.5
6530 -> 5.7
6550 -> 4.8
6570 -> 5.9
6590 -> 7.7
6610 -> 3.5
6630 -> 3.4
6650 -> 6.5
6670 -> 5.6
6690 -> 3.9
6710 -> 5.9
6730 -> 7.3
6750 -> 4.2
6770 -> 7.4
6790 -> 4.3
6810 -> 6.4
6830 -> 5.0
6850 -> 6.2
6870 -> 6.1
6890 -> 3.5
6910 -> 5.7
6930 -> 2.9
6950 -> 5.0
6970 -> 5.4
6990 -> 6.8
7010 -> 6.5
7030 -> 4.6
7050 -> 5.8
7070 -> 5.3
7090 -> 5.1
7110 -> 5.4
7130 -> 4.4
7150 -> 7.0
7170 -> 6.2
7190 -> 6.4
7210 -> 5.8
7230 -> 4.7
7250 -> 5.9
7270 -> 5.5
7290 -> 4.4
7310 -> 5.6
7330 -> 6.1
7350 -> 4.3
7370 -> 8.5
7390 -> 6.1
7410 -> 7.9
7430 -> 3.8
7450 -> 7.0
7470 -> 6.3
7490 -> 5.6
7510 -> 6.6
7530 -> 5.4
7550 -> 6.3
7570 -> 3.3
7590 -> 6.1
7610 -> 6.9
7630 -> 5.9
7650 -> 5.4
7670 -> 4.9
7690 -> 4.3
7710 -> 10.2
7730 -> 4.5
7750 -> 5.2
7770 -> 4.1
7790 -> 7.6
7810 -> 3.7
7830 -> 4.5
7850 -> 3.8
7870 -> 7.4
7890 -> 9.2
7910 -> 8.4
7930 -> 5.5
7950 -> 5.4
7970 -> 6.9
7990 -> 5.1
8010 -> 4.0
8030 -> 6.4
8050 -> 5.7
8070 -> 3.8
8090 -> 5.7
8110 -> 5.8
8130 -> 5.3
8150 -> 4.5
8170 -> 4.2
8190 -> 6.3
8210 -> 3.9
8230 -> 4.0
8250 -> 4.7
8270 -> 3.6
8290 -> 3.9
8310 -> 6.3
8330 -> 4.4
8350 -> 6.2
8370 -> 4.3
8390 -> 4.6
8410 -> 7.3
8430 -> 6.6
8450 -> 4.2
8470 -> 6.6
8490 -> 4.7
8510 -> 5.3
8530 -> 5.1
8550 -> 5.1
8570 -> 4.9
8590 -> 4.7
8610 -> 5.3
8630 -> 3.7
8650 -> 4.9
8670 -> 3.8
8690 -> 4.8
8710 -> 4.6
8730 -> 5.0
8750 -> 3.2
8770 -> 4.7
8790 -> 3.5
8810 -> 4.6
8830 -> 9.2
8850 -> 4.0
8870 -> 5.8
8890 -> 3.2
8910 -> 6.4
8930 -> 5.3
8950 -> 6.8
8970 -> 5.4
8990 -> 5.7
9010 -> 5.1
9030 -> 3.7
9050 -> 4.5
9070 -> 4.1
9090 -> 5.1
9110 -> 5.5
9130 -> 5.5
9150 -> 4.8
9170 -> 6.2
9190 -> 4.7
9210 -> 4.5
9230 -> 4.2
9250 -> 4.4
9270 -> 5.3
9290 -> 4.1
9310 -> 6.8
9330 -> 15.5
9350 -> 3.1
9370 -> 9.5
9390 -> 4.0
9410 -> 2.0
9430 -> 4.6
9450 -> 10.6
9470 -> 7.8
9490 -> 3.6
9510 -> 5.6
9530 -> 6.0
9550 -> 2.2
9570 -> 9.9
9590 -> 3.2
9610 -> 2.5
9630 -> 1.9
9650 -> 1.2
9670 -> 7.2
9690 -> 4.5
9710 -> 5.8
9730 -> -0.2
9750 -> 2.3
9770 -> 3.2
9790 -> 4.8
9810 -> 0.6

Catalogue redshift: 0.18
